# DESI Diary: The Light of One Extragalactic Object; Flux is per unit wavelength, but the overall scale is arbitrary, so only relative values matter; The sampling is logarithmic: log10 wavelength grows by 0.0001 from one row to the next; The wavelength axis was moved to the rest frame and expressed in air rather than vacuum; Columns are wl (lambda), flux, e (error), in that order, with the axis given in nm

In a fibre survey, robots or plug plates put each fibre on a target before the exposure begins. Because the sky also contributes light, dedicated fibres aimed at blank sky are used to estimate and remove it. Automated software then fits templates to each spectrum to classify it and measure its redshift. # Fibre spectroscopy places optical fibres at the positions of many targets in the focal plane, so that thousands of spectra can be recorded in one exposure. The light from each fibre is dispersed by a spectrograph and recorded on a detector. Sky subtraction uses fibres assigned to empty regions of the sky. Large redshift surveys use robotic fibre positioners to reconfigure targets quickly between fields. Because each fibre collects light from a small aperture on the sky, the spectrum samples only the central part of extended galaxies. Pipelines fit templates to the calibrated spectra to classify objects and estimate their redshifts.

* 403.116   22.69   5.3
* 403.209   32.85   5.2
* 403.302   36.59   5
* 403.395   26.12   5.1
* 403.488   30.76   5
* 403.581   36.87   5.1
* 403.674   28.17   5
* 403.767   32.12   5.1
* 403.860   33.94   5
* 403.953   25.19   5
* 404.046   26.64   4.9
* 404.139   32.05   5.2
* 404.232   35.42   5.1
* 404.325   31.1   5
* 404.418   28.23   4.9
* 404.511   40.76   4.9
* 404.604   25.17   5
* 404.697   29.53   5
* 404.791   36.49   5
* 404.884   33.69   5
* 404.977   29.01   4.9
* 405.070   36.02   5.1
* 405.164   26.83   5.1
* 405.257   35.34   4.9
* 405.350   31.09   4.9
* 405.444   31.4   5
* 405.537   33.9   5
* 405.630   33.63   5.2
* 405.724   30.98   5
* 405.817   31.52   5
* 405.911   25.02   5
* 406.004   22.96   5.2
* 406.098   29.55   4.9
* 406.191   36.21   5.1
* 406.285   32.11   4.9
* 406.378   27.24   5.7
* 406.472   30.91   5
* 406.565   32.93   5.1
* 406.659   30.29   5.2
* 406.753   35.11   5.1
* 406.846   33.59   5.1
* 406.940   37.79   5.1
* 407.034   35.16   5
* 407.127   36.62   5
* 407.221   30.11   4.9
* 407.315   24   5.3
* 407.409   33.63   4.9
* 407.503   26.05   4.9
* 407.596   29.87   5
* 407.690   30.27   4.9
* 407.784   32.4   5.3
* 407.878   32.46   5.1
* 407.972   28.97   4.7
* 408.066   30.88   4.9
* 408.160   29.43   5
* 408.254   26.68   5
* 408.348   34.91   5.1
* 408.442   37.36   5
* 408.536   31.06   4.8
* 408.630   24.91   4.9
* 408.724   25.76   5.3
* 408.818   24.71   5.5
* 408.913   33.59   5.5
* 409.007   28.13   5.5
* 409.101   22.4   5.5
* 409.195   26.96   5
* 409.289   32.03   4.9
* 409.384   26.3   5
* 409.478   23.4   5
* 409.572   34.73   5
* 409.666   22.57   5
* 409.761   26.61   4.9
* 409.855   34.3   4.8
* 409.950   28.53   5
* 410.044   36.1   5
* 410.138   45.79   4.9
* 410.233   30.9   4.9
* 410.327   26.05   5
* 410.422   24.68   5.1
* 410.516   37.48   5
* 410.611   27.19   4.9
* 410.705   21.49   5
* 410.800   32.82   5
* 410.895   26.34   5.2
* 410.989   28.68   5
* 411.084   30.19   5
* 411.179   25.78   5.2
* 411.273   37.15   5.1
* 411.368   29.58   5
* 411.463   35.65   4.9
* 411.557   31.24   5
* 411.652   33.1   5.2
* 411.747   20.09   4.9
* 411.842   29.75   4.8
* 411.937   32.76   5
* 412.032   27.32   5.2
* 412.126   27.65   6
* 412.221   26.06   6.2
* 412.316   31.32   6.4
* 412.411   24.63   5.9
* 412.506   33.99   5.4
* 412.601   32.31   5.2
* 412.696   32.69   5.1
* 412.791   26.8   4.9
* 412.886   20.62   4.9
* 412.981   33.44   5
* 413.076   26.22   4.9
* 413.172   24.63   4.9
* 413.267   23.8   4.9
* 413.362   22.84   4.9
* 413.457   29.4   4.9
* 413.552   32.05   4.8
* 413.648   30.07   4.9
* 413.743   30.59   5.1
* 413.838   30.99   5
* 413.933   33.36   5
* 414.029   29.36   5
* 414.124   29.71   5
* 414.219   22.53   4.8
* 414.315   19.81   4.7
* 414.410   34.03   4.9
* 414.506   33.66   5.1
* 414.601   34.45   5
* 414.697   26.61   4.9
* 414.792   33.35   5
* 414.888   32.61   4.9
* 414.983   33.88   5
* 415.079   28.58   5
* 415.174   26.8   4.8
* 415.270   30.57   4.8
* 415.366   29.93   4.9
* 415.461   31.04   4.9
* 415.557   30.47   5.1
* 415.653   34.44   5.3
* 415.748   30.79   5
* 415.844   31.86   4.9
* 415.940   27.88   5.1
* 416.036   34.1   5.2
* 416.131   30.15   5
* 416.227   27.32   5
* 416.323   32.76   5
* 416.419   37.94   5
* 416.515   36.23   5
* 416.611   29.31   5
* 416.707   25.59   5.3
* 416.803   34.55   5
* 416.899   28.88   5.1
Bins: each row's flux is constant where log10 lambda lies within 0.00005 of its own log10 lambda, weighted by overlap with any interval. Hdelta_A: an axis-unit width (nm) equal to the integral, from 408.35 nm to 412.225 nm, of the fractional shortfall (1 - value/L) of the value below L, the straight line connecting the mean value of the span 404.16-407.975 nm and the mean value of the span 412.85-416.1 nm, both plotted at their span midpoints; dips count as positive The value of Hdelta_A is 0.130 nm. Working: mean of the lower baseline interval 31.6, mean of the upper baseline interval 29.6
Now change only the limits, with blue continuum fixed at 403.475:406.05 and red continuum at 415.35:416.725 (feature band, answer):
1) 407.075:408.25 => 0.038 nm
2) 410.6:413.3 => 0.224 nm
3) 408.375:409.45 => 0.097 nm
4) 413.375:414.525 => 0.077 nm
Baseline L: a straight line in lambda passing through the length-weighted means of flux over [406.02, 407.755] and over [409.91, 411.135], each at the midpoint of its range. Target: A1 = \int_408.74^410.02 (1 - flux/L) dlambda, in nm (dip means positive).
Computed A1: 0.113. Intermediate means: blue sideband 31.6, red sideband 30.5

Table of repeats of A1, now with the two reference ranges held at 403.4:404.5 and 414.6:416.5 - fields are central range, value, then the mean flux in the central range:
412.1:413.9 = 0.16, 28.5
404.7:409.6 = 0.07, 30.7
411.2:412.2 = 0.03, 30.2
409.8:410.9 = 0.00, 31.1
